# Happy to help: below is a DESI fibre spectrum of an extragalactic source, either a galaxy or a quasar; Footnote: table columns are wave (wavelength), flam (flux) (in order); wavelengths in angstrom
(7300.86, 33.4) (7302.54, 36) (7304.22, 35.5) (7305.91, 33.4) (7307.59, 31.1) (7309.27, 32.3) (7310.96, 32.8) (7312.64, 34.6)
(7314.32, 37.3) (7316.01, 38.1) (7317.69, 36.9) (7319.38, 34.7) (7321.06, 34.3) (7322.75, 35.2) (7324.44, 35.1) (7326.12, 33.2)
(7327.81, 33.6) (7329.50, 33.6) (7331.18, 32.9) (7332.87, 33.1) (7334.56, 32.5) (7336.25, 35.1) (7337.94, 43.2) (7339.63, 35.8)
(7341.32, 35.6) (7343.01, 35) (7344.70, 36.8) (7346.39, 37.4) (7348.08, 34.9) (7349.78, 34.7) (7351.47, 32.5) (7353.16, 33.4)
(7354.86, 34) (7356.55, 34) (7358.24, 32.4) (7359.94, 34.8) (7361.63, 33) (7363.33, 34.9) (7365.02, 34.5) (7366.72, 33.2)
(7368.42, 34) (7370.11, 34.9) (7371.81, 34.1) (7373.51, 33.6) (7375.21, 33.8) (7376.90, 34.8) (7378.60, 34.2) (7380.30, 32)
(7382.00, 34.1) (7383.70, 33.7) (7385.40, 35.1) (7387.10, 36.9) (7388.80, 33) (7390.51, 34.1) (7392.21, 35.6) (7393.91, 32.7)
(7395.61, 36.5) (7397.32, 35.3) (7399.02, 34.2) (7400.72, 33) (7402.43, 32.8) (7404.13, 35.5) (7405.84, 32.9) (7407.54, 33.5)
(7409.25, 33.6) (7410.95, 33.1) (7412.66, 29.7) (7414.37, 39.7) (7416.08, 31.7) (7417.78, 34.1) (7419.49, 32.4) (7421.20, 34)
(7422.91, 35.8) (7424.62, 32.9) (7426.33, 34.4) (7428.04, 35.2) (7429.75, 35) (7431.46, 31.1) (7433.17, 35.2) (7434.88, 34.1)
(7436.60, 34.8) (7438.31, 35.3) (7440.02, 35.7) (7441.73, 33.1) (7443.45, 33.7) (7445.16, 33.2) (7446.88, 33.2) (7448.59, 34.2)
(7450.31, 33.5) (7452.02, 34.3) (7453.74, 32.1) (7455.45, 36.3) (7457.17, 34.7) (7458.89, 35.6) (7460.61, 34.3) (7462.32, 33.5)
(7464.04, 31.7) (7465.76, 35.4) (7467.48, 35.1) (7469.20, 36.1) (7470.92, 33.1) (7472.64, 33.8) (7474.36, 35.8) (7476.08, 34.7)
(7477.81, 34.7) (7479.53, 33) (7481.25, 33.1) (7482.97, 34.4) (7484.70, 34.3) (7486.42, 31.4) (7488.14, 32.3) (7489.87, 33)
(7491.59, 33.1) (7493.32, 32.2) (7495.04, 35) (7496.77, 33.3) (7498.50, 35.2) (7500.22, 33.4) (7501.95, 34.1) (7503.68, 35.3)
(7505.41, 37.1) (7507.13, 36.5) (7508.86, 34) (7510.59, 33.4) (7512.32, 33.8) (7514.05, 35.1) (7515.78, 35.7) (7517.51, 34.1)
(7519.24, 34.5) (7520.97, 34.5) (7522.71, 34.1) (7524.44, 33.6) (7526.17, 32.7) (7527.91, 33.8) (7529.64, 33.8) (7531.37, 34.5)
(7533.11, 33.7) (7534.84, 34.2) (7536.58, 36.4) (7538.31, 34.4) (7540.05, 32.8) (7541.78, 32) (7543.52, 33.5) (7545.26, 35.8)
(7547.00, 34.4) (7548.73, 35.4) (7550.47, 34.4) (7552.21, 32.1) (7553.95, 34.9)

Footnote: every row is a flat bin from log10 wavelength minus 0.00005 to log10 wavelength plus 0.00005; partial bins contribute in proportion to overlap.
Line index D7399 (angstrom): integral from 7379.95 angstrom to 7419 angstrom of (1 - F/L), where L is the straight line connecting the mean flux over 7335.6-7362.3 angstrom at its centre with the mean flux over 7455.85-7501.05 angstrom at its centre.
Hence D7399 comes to 0.7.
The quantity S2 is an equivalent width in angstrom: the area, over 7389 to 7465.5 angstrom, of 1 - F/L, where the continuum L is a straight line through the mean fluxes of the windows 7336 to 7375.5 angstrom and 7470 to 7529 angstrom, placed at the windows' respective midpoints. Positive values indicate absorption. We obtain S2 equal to 0.9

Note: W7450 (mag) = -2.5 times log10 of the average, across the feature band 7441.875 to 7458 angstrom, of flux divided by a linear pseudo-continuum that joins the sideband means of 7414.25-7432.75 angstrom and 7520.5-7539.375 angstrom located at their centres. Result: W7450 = 0.01 mag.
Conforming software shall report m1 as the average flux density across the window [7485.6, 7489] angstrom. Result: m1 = 31.9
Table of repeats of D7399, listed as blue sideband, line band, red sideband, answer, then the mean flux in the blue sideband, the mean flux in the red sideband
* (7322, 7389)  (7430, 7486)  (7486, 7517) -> 0.16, 34.5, 34.1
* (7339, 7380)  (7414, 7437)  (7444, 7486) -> 0.03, 34.4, 34.1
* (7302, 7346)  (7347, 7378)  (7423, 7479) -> 0.65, 34.9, 34.3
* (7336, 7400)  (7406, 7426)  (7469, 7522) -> 0.47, 34.7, 34.2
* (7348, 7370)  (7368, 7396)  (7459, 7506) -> -0.31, 33.9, 34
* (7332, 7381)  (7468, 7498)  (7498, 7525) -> 0.77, 34.6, 34.7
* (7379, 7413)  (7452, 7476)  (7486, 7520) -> -0.25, 33.9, 34.2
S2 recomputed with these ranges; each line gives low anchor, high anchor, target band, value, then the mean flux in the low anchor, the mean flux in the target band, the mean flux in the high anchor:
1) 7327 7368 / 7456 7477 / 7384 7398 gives -0.1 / 34.6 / 34.8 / 34.5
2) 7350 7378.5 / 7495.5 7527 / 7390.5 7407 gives -0.1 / 33.9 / 34.3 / 34.5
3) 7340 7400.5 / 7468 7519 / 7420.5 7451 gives 0.1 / 34.4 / 34.1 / 34.2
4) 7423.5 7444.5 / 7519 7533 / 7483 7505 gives 0.2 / 34.2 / 33.6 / 33.9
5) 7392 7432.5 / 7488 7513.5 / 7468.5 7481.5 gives -0.1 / 33.9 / 34.3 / 34.2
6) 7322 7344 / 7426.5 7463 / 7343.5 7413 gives 1.1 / 34.9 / 34.1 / 34.2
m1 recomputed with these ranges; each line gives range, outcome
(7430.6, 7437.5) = 33.8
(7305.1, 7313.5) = 32.9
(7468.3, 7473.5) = 34.3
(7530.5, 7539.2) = 34.6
